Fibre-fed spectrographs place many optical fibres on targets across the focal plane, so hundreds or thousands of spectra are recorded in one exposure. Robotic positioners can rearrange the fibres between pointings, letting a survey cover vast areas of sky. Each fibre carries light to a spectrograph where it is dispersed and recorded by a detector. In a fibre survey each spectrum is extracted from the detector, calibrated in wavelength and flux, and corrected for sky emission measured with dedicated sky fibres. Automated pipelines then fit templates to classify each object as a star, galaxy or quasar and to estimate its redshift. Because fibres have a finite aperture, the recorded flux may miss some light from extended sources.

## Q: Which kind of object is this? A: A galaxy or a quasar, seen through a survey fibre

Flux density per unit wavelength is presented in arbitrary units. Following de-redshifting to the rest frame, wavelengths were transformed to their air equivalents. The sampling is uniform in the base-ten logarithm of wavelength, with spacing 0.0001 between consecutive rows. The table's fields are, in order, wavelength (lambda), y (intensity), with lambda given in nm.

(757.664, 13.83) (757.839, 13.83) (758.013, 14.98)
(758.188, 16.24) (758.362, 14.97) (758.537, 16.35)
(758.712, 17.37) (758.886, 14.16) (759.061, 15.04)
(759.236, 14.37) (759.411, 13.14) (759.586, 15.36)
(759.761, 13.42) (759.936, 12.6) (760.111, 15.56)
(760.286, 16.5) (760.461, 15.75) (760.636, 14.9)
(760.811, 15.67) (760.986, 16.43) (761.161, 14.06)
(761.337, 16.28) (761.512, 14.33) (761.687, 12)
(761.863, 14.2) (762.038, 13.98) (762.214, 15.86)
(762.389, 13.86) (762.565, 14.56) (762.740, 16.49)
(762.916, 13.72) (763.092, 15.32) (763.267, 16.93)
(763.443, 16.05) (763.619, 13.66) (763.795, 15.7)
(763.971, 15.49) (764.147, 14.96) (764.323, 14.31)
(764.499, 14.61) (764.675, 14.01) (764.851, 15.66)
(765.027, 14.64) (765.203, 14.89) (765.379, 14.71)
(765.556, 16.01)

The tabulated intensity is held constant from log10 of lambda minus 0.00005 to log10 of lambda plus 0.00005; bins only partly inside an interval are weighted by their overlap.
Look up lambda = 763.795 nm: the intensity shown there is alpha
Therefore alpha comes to 15.7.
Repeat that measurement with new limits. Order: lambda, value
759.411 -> 13.14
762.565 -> 14.56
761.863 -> 14.2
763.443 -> 16.05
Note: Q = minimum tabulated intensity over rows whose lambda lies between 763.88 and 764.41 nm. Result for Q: 14.31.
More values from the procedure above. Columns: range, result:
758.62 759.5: 13.14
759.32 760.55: 12.6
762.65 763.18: 13.72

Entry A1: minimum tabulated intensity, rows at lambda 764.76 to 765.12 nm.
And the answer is 14.64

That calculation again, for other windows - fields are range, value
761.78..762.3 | 13.98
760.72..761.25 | 14.06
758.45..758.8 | 16.35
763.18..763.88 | 13.66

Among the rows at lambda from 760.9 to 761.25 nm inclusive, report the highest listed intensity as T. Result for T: 16.43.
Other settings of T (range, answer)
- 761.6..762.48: 15.86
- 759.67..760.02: 13.42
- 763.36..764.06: 16.05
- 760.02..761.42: 16.5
